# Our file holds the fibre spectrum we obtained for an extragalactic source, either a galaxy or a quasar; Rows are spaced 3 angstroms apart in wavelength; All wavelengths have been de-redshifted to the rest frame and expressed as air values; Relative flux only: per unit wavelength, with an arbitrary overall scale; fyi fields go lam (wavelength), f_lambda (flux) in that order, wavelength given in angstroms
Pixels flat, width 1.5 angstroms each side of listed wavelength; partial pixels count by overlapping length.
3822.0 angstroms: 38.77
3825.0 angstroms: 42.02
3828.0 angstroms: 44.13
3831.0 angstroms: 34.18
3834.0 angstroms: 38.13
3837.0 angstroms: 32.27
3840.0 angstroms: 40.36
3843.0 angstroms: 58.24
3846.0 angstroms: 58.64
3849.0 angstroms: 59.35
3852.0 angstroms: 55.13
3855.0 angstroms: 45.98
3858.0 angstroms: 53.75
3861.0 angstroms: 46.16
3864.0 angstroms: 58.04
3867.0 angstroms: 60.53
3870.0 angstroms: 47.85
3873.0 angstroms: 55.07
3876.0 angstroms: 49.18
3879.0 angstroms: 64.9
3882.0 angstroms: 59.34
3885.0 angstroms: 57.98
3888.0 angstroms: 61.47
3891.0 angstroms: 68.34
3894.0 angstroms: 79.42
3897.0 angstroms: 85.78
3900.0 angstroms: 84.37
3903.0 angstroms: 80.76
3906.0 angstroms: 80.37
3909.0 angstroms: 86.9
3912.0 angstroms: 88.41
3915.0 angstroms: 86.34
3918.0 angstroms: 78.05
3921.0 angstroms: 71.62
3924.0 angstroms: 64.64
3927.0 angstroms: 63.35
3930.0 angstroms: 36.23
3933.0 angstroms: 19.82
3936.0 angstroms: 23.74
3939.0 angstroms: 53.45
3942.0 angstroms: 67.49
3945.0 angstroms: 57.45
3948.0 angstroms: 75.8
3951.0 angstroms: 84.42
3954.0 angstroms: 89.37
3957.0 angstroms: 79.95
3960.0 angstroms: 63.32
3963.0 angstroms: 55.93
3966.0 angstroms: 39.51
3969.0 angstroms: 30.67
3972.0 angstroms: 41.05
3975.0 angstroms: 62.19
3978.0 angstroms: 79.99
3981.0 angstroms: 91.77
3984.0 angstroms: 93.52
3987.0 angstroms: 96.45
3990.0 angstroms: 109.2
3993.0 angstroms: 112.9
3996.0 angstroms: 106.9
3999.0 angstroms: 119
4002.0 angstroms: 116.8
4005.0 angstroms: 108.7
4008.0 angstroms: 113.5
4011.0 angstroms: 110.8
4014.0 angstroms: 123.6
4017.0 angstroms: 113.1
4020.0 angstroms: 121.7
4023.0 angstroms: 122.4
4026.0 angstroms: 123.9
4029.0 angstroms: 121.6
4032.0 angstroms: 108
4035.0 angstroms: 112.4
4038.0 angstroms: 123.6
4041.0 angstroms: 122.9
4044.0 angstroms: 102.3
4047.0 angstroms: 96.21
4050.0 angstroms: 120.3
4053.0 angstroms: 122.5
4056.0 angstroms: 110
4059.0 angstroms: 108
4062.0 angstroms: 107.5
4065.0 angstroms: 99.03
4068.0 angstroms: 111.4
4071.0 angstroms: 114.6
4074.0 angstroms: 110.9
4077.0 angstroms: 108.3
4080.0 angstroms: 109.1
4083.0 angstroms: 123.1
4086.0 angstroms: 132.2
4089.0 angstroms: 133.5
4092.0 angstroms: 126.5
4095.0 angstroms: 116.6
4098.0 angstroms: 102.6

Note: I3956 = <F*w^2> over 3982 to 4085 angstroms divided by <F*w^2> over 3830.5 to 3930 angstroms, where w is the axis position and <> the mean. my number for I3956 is 2.0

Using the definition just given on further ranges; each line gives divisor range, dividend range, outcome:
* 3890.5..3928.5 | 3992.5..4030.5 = 1.56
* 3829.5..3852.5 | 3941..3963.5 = 1.64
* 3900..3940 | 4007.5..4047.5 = 1.89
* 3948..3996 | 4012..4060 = 1.56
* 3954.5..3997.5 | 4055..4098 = 1.58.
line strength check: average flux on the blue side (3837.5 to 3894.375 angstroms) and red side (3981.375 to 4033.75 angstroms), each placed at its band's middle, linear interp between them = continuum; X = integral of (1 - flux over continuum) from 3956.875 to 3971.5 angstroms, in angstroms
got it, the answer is 6.8 angstroms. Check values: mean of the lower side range 55.9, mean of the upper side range 113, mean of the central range 50.5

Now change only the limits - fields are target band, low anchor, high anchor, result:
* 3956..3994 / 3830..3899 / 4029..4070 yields 7.1 angstroms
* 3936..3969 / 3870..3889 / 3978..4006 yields 9.3 angstroms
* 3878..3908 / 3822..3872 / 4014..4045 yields -3.0 angstroms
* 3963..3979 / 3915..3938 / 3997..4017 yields 6.9 angstroms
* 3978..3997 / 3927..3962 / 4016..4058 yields -3.2 angstroms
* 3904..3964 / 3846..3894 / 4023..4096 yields 7.5 angstroms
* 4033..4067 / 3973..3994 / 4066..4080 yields -1.9 angstroms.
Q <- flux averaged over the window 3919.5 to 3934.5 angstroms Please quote 51.1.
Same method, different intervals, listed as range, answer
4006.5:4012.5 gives 112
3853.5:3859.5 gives 49.9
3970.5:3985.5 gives 73.7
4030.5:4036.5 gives 110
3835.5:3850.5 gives 49.8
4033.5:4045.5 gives 115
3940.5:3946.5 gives 62.5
